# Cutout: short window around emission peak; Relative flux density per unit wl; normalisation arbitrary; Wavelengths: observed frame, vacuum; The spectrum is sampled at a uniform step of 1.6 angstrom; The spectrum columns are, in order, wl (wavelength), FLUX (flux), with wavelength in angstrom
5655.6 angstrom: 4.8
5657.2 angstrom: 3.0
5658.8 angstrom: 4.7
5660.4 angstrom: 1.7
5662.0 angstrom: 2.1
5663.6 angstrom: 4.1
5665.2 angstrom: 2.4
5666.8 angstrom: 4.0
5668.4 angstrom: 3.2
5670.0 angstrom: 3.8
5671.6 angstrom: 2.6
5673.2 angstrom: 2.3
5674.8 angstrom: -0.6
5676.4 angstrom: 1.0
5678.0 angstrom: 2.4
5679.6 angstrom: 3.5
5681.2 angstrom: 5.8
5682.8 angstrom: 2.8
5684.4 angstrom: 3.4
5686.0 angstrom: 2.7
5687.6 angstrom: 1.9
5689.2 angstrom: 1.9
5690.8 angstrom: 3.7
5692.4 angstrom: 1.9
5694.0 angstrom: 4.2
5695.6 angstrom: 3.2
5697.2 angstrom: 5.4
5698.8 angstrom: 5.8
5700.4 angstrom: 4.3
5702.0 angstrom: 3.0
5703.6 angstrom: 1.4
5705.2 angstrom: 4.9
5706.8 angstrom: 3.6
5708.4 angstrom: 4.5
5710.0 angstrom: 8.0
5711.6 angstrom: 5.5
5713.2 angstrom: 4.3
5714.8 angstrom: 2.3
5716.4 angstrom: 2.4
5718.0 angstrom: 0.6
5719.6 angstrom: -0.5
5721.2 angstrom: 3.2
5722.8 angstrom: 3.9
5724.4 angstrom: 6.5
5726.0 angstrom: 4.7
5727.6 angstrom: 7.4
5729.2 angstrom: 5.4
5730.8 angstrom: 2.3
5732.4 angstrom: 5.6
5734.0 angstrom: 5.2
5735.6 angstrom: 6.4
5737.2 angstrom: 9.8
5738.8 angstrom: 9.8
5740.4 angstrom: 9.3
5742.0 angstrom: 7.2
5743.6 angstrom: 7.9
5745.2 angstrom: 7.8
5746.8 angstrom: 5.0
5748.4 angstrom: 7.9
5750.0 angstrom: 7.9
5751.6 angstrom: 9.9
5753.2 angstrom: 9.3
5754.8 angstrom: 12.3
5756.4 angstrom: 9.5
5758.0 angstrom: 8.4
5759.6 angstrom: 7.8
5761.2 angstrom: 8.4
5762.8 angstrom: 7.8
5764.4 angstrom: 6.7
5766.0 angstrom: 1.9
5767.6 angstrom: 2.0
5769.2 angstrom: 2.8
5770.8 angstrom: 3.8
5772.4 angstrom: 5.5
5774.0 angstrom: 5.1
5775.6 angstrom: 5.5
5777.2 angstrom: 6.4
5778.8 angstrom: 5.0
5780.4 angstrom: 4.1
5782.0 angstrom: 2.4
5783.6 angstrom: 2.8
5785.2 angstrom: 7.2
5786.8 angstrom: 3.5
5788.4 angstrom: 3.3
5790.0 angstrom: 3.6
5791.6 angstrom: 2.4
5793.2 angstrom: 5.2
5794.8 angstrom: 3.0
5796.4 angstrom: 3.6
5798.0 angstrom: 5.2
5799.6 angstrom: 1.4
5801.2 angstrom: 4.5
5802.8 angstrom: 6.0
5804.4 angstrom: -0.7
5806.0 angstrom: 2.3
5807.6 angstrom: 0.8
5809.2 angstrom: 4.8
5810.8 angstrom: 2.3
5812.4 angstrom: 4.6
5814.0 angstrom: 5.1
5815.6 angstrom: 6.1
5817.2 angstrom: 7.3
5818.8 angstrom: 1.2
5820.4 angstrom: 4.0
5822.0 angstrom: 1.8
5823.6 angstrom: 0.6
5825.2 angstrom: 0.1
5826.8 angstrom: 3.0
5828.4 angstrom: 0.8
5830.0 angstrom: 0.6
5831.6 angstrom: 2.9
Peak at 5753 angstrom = C IV 1549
